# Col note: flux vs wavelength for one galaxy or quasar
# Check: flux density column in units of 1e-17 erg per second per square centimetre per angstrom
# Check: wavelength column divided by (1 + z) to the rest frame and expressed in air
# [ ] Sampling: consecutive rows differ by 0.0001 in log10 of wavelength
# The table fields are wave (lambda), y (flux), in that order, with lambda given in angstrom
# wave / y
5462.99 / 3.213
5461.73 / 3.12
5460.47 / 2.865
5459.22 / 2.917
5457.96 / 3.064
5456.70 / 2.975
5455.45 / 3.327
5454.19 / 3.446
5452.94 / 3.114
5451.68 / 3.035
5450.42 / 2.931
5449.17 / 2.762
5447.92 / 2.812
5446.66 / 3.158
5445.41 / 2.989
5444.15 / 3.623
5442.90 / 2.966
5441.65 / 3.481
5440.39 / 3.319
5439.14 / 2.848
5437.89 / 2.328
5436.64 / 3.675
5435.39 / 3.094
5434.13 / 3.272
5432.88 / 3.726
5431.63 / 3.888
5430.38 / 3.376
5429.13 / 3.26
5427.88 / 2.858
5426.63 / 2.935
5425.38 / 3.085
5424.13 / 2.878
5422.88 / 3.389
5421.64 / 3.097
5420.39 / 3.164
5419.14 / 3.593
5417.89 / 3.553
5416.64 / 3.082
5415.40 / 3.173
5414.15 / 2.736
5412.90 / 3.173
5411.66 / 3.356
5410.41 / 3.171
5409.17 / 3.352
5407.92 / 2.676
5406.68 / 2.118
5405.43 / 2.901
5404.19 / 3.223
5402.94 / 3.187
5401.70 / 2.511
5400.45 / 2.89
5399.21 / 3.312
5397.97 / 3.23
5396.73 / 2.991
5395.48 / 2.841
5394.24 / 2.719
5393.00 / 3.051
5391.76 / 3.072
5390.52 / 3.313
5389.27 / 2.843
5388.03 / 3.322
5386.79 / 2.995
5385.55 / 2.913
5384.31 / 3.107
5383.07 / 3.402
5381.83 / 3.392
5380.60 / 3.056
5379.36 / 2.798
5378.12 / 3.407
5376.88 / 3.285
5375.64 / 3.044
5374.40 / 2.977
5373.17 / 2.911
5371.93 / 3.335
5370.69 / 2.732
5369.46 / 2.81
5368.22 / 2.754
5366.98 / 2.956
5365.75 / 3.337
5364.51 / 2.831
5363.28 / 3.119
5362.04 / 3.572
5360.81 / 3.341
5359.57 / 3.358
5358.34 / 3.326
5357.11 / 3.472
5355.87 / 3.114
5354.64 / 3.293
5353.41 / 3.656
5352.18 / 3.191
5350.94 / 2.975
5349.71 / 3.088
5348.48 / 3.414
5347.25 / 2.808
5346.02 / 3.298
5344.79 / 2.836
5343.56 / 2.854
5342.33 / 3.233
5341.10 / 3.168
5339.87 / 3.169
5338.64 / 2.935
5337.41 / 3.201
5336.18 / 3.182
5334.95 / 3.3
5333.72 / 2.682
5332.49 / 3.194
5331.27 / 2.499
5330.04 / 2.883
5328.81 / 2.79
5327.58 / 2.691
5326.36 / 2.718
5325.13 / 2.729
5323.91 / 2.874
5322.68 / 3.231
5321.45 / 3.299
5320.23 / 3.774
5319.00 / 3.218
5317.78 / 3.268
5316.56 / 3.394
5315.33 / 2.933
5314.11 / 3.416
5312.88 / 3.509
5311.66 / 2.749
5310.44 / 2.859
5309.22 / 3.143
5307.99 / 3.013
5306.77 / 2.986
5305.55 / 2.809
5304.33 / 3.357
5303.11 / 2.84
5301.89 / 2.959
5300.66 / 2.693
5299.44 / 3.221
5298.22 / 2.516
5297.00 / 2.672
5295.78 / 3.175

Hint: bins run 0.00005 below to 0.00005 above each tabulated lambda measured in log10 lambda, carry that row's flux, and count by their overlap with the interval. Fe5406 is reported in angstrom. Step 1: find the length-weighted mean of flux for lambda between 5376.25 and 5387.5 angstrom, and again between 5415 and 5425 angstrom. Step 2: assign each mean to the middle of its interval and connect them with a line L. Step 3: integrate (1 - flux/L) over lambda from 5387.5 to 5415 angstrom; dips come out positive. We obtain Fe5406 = 1.7 angstrom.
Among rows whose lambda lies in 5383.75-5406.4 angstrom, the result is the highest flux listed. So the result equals 3.322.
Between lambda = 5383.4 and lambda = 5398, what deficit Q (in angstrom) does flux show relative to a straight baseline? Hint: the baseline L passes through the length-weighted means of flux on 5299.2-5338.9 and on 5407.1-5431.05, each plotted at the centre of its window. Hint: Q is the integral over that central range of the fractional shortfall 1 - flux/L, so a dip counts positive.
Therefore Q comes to 0.4 angstrom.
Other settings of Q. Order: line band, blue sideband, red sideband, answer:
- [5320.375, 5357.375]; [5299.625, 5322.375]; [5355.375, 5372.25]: 0.8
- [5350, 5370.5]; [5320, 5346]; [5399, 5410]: -1.5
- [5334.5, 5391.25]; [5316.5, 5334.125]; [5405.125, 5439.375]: -1.5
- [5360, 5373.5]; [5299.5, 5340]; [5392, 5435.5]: 0.0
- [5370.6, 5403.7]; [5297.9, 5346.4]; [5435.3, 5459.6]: 0.0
